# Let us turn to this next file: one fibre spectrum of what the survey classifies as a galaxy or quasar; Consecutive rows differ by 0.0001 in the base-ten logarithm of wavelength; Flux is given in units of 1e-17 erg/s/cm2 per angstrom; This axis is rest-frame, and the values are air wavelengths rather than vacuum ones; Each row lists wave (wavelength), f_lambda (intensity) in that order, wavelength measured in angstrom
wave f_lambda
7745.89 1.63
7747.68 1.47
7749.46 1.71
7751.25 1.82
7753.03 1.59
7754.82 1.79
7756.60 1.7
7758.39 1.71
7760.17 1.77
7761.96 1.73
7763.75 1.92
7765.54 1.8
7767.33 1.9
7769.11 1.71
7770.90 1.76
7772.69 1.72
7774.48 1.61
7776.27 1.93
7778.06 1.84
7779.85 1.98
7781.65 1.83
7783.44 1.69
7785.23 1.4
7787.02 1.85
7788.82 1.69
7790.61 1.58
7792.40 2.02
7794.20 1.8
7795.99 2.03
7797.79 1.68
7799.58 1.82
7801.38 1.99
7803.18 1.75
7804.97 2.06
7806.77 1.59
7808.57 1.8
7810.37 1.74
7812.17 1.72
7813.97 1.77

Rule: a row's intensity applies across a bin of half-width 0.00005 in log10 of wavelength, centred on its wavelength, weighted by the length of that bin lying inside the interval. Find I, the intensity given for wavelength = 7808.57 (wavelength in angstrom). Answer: 1.8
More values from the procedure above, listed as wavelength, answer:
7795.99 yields 2.03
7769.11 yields 1.71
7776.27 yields 1.93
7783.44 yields 1.69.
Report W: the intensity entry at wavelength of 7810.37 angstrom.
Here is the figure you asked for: 1.74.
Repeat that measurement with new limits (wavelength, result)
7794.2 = 1.8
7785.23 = 1.4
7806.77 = 1.59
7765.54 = 1.8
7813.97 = 1.77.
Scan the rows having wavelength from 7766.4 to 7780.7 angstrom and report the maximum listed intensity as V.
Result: 1.98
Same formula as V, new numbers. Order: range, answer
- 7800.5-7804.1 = 1.99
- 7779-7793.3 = 2.02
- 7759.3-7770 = 1.92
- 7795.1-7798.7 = 2.03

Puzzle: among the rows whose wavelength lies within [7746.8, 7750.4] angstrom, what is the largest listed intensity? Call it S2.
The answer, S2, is 1.71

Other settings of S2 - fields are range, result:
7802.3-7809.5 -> 2.06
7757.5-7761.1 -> 1.77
